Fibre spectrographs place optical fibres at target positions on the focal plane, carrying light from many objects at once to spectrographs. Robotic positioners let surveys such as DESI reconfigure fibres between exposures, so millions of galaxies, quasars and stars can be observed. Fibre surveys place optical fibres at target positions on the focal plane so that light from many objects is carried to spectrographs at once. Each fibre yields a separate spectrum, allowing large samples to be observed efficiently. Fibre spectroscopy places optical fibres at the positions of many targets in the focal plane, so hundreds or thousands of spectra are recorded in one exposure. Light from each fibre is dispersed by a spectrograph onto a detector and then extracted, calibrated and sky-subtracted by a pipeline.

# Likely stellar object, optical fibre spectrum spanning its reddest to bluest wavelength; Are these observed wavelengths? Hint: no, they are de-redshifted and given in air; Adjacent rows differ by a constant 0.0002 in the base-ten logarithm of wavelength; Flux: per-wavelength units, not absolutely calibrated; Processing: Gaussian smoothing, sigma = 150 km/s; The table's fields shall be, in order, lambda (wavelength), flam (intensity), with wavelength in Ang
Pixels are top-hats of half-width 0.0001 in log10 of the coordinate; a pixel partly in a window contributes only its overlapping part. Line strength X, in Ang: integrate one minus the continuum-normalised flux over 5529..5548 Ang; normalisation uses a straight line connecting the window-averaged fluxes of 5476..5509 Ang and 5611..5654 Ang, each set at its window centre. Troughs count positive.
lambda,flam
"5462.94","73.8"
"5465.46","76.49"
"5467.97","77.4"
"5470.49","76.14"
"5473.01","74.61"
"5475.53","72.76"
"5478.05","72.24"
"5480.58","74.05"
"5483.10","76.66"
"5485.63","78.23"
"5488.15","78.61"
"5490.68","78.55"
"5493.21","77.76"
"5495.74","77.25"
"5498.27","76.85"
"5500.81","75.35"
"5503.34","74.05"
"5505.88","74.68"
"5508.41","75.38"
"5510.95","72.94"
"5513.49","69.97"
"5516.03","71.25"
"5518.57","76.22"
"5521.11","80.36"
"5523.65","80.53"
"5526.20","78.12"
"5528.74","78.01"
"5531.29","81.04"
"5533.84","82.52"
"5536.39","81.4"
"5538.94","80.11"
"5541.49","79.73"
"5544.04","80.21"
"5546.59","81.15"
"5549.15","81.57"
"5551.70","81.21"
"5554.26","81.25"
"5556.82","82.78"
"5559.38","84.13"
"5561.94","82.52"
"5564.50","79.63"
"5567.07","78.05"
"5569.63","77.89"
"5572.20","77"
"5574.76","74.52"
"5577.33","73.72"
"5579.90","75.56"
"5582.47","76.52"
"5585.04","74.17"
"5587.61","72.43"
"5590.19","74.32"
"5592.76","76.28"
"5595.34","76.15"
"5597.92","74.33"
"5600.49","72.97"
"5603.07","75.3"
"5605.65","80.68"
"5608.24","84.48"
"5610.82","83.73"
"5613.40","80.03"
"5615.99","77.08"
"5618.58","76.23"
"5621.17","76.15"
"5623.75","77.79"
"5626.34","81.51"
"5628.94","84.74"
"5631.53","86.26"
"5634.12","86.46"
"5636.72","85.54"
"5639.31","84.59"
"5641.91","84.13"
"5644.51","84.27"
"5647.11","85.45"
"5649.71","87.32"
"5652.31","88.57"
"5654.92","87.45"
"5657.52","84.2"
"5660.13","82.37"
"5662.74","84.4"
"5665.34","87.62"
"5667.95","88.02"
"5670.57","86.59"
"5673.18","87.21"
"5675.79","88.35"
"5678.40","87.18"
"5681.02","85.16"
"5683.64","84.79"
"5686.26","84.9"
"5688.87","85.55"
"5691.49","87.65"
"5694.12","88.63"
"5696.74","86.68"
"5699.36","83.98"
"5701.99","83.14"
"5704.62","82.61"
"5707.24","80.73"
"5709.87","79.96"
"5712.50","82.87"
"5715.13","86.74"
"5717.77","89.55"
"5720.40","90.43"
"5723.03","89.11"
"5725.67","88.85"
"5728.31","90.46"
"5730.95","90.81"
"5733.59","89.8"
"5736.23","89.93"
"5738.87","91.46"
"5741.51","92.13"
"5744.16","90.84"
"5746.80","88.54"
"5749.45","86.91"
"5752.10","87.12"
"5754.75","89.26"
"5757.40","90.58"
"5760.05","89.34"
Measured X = -0.6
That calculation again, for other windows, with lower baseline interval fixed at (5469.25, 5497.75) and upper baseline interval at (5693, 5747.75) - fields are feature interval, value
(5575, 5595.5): 1.6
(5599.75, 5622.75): 1.0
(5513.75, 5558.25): -0.6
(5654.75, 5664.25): 0.0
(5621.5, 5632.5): 0.1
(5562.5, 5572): 0.2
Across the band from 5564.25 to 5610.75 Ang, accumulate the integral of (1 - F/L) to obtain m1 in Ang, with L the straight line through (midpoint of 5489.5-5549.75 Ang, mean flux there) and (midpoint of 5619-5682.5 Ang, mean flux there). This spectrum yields 2.84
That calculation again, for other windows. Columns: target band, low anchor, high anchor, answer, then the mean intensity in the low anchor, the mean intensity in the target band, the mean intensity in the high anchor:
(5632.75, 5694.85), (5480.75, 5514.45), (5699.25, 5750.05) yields -1.2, 75.9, 86.1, 87.5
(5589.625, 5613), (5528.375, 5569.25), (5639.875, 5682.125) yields 1.6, 81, 77.8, 86.1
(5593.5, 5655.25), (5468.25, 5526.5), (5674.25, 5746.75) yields 0.7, 75.7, 81.6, 87.2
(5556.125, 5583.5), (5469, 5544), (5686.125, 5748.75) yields 0.6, 76.8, 78.3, 87.4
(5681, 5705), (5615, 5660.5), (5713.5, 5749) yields 0.5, 83.4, 85.4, 89.8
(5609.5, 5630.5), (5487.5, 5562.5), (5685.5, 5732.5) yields 0.7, 78.5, 79.8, 86.3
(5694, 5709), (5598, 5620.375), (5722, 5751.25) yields 0.5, 78.5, 83.8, 89.8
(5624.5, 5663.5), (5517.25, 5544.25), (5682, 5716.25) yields -1.0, 79.8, 85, 84.5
